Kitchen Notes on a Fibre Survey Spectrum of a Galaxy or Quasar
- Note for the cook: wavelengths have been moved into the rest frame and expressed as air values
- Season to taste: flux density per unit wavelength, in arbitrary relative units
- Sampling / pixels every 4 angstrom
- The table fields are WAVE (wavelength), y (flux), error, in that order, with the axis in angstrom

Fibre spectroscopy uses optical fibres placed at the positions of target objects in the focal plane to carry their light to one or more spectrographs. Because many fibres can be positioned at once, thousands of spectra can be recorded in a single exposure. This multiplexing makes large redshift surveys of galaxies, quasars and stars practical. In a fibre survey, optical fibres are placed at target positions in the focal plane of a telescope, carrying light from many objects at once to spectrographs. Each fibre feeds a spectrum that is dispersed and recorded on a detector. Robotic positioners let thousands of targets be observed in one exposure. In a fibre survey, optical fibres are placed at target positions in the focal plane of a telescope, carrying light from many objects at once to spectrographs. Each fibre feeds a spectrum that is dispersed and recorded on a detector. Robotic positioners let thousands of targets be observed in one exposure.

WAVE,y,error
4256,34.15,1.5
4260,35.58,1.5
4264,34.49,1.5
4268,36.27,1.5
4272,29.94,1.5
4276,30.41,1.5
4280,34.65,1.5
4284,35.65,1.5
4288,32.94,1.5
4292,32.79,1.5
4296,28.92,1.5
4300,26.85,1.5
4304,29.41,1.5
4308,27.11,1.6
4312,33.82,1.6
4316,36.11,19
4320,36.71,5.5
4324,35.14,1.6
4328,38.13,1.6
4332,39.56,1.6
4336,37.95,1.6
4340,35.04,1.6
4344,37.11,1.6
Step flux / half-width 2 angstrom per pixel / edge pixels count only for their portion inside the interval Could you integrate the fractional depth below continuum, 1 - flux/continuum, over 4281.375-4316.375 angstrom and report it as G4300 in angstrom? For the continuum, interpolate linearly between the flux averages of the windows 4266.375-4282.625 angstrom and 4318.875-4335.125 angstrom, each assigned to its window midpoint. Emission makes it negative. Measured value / 3.6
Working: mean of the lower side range 32.8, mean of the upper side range 37.5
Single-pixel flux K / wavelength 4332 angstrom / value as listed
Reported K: 39.56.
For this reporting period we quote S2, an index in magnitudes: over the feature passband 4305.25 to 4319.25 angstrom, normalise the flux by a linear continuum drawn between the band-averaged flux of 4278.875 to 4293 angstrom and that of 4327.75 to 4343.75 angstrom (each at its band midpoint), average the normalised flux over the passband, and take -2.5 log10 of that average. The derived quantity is 0.11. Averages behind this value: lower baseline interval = 34.1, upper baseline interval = 37.6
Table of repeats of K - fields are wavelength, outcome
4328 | 38.13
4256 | 34.15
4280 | 34.65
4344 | 37.11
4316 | 36.11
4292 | 32.79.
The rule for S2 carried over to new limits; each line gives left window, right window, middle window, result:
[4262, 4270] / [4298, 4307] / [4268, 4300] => -0.01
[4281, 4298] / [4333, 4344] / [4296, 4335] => 0.05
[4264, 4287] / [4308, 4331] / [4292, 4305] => 0.19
